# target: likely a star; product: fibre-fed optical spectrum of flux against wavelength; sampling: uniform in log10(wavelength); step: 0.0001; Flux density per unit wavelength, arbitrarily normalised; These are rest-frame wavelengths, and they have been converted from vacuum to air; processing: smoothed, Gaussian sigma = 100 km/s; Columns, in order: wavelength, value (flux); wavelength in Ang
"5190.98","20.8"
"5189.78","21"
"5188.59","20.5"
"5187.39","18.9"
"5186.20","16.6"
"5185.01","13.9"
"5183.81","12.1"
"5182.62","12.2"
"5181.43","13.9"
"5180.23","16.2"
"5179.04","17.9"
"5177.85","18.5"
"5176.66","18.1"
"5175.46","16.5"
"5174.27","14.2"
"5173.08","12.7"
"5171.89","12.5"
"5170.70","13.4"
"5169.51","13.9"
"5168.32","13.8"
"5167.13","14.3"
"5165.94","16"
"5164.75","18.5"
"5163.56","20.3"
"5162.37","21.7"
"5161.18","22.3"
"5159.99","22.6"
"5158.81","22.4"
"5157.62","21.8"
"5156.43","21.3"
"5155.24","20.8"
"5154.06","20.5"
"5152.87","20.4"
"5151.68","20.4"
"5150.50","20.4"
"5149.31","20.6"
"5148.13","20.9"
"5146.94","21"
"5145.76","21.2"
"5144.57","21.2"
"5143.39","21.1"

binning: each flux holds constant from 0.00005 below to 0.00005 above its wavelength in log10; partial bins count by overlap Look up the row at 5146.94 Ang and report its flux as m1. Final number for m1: 21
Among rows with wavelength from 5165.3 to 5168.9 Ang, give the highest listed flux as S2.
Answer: 16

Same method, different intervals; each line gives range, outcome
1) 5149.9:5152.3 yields 20.4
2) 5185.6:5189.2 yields 20.5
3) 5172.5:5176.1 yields 16.5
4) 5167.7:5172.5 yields 13.9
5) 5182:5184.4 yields 12.2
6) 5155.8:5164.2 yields 22.6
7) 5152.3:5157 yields 21.3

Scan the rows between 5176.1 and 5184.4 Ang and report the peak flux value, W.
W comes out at 18.5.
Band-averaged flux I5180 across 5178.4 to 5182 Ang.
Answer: 16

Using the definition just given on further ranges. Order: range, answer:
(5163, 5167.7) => 17.3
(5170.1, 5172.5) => 13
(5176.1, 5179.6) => 18.2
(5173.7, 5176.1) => 15.4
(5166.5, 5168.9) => 14.1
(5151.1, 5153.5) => 20.3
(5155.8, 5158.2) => 21.5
